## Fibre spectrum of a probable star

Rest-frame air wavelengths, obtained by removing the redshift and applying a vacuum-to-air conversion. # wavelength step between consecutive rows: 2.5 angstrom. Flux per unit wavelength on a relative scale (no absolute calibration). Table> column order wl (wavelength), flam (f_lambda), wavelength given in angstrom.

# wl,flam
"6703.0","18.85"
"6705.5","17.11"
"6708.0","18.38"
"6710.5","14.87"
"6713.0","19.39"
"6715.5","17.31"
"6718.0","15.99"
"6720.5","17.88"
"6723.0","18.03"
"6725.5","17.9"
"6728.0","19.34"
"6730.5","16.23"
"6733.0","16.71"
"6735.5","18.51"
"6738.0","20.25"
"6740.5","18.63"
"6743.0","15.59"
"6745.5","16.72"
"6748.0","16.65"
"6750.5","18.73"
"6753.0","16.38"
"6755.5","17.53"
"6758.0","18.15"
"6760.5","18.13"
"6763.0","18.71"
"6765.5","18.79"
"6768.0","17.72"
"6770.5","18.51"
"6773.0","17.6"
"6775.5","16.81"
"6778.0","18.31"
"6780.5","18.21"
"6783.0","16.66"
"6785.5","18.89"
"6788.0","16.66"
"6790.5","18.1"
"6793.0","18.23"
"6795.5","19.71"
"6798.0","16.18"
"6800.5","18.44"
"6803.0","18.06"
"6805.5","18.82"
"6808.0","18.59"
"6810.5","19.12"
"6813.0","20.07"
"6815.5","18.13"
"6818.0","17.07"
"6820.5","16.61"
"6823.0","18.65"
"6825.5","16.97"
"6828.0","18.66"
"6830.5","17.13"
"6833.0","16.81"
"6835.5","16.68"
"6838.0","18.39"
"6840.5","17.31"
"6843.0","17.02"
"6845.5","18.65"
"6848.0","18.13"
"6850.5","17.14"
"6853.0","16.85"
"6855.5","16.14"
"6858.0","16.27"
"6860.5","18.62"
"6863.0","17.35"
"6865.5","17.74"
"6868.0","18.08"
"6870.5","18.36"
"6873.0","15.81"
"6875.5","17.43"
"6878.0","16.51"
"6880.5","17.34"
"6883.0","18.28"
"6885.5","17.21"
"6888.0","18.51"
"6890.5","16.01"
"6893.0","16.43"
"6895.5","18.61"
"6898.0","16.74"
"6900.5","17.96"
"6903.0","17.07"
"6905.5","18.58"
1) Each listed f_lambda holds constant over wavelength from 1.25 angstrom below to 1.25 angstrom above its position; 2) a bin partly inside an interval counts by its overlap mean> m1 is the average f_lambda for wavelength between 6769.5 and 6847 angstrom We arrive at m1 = 17.9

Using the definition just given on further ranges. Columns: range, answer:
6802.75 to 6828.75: 18.2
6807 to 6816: 19.1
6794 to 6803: 18.1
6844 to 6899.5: 17.4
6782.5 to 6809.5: 18.1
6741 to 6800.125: 17.7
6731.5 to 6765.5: 17.8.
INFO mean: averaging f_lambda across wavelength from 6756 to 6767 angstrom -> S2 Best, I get 18.4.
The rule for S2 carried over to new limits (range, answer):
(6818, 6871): 17.5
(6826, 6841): 17.5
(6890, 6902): 17.2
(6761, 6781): 18.1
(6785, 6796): 18.2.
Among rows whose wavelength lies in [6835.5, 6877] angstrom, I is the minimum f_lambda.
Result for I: 15.81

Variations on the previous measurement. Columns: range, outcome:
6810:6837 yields 16.61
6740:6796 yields 15.59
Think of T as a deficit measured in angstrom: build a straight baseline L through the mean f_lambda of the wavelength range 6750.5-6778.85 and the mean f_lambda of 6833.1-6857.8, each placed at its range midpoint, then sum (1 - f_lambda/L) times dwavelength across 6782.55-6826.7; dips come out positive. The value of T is -1.2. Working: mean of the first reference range 17.9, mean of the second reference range 17.3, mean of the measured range 18.1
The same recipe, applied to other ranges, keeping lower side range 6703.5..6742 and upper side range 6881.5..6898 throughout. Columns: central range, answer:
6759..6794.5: -0.60 angstrom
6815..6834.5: 0.12 angstrom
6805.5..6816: -0.84 angstrom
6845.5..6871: 0.01 angstrom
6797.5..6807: -0.22 angstrom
